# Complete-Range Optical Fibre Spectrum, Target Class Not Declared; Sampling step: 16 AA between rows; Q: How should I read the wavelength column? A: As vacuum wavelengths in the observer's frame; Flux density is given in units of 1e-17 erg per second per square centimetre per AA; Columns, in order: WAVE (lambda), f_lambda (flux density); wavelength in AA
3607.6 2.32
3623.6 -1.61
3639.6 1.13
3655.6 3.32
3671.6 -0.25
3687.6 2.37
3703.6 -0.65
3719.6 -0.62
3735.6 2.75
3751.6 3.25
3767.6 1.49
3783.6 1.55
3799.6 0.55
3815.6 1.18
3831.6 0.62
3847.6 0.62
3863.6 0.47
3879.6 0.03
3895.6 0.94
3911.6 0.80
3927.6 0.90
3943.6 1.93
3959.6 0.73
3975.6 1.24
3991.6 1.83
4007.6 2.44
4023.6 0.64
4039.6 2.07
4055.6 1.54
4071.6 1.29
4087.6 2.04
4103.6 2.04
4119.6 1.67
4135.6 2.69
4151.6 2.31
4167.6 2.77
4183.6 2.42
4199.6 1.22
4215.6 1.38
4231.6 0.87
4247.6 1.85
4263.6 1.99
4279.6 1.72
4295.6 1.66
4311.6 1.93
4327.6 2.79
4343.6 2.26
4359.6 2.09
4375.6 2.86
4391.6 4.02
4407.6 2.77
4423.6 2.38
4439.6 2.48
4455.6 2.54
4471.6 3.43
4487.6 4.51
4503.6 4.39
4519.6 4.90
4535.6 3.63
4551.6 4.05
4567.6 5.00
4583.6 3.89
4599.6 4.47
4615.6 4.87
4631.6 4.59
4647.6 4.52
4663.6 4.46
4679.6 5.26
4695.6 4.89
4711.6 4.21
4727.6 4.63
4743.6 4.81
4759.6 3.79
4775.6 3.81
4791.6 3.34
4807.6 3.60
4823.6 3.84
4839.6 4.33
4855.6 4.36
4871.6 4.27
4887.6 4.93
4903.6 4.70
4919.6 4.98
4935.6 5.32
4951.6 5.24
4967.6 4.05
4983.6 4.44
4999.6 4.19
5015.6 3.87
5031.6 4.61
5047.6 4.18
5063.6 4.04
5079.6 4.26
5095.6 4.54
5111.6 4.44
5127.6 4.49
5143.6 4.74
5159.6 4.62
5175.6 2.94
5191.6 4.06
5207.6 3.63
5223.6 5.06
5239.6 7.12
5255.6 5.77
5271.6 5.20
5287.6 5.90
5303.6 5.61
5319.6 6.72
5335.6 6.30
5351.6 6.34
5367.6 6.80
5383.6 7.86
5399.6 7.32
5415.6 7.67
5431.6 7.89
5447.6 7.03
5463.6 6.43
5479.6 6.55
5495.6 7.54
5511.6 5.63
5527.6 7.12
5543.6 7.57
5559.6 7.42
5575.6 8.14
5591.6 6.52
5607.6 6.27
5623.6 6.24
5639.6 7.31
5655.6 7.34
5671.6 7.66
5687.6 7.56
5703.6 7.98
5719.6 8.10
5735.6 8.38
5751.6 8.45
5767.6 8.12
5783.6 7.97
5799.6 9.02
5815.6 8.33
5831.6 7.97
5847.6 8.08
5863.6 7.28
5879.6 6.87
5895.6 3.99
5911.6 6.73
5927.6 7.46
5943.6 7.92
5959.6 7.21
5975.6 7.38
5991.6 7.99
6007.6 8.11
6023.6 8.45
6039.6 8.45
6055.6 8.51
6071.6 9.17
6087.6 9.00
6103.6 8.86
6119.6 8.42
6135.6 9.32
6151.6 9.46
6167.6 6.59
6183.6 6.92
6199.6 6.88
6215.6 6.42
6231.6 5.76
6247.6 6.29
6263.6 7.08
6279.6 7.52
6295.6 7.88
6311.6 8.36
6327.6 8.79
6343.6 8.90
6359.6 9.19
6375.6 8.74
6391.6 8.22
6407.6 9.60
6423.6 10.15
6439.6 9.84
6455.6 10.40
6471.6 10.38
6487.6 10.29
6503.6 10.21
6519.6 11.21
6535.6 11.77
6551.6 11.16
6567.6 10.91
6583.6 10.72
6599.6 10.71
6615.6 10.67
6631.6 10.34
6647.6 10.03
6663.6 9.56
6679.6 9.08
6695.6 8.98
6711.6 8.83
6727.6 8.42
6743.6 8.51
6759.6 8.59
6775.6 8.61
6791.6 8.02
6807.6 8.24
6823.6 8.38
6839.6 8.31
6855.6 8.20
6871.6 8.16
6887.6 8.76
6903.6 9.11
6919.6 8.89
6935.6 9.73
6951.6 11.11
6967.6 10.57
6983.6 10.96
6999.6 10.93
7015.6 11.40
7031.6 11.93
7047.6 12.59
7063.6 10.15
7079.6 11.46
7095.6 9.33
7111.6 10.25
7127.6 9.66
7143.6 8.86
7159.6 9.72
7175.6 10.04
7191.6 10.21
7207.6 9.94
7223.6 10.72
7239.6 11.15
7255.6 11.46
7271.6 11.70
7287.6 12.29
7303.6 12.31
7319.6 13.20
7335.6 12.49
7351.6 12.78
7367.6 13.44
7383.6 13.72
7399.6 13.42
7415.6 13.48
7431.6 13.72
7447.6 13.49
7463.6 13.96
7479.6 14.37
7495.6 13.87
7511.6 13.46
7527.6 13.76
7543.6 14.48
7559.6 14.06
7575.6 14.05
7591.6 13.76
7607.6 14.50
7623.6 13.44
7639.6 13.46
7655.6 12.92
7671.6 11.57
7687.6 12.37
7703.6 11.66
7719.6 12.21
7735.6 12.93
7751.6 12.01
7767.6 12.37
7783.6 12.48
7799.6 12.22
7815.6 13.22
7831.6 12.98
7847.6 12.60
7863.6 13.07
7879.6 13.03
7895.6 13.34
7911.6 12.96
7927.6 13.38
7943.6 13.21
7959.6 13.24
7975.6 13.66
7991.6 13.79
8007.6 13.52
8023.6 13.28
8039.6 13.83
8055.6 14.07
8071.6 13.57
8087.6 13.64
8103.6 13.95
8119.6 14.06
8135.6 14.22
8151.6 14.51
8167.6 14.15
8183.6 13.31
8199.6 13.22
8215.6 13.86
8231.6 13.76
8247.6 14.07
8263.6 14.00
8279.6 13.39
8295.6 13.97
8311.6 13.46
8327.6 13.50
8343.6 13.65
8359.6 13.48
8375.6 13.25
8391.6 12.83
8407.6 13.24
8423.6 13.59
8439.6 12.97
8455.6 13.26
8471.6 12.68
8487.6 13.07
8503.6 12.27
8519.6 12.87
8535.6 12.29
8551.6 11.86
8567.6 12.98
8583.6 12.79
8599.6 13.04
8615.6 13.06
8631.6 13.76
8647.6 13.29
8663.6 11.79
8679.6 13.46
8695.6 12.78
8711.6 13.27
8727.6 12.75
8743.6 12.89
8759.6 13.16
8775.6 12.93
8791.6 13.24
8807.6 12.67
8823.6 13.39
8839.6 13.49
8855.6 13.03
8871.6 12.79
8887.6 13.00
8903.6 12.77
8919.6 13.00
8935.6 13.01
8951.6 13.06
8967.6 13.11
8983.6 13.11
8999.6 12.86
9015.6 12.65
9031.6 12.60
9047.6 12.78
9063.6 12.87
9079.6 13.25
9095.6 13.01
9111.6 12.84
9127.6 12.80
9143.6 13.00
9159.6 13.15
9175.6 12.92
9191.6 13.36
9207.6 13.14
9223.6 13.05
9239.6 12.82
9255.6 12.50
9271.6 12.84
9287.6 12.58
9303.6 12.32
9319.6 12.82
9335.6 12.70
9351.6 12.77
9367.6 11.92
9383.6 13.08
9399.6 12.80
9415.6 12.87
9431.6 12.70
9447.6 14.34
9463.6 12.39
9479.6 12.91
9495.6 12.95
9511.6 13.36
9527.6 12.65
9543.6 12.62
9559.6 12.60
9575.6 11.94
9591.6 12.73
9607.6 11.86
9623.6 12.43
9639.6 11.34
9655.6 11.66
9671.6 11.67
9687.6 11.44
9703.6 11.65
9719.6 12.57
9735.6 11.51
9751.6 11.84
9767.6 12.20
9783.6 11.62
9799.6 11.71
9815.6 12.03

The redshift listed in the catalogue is 0.000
